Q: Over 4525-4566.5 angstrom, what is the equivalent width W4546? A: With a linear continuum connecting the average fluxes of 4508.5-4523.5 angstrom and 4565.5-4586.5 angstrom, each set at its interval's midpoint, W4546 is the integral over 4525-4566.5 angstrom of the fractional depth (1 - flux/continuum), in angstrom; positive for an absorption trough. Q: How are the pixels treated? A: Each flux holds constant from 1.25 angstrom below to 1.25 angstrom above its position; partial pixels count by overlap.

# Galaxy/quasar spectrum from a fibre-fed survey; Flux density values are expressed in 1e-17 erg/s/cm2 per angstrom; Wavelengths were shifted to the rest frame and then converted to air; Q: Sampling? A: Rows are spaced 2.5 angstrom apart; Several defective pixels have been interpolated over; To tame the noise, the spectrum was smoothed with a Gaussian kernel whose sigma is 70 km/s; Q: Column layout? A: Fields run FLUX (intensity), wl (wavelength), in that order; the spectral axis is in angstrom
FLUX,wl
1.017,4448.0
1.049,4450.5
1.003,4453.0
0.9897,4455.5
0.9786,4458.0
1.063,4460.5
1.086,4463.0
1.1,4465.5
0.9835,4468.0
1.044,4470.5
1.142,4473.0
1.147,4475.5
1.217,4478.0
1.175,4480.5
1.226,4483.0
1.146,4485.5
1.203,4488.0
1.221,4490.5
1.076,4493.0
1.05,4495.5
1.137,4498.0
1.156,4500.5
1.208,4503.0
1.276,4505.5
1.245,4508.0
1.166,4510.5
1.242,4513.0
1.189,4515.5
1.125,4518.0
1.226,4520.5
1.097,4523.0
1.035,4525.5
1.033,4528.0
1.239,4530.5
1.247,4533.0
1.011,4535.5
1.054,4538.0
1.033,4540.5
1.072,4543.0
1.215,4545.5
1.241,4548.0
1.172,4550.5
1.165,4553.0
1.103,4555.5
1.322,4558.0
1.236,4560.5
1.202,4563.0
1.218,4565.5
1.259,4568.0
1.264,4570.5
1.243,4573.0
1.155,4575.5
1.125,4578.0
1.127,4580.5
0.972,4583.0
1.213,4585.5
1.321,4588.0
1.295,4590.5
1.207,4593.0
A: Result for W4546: 0.8 angstrom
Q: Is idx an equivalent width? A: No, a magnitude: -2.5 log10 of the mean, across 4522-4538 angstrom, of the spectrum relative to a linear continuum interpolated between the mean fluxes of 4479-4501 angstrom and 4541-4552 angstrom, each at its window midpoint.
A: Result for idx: 0.054 mag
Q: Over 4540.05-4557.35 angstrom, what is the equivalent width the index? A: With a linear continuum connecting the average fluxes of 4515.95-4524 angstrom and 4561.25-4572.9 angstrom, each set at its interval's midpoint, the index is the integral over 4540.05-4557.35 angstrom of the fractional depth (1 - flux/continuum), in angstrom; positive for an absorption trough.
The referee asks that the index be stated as 0.7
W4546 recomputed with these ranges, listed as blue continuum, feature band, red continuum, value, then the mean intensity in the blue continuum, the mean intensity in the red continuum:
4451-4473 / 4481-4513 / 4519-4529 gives -3.1 angstrom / 1.04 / 1.1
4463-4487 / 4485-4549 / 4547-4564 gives 0.9 angstrom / 1.13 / 1.21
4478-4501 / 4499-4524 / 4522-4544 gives -1.5 angstrom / 1.16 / 1.09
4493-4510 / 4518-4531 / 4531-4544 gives 0.0 angstrom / 1.17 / 1.09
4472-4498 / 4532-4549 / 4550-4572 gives 1.1 angstrom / 1.16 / 1.22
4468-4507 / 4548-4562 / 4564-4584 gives -0.4 angstrom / 1.16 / 1.17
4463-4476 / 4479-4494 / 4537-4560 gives -1.1 angstrom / 1.08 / 1.16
